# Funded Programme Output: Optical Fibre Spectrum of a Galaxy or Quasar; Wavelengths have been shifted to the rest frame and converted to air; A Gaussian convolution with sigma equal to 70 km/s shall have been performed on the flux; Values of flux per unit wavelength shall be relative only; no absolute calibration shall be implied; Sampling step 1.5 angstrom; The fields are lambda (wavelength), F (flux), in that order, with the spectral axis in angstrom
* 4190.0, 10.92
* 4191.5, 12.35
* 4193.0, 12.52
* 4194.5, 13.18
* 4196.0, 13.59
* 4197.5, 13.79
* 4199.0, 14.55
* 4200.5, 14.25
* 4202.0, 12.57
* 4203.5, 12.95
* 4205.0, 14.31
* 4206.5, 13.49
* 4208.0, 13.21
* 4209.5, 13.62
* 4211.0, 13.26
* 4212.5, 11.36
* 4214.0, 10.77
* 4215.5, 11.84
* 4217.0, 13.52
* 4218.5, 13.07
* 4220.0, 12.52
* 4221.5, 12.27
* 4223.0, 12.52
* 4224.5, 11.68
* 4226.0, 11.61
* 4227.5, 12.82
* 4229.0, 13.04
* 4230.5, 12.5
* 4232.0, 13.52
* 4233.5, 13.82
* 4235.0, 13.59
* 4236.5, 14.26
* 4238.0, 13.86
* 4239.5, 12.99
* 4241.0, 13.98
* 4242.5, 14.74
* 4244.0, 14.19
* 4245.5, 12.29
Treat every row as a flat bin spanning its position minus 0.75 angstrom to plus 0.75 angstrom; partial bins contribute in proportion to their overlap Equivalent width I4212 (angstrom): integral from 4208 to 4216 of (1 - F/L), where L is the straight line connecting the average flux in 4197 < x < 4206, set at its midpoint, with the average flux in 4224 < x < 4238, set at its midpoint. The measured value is 0.7 angstrom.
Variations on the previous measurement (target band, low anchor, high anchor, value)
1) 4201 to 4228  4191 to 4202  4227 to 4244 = 1.7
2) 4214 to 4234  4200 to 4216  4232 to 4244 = 1.2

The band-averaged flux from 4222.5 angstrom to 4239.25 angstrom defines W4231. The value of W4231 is 13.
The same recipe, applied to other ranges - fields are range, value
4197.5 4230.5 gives 12.8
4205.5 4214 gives 12.8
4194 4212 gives 13.5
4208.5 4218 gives 12.4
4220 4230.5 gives 12.4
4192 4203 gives 13.5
